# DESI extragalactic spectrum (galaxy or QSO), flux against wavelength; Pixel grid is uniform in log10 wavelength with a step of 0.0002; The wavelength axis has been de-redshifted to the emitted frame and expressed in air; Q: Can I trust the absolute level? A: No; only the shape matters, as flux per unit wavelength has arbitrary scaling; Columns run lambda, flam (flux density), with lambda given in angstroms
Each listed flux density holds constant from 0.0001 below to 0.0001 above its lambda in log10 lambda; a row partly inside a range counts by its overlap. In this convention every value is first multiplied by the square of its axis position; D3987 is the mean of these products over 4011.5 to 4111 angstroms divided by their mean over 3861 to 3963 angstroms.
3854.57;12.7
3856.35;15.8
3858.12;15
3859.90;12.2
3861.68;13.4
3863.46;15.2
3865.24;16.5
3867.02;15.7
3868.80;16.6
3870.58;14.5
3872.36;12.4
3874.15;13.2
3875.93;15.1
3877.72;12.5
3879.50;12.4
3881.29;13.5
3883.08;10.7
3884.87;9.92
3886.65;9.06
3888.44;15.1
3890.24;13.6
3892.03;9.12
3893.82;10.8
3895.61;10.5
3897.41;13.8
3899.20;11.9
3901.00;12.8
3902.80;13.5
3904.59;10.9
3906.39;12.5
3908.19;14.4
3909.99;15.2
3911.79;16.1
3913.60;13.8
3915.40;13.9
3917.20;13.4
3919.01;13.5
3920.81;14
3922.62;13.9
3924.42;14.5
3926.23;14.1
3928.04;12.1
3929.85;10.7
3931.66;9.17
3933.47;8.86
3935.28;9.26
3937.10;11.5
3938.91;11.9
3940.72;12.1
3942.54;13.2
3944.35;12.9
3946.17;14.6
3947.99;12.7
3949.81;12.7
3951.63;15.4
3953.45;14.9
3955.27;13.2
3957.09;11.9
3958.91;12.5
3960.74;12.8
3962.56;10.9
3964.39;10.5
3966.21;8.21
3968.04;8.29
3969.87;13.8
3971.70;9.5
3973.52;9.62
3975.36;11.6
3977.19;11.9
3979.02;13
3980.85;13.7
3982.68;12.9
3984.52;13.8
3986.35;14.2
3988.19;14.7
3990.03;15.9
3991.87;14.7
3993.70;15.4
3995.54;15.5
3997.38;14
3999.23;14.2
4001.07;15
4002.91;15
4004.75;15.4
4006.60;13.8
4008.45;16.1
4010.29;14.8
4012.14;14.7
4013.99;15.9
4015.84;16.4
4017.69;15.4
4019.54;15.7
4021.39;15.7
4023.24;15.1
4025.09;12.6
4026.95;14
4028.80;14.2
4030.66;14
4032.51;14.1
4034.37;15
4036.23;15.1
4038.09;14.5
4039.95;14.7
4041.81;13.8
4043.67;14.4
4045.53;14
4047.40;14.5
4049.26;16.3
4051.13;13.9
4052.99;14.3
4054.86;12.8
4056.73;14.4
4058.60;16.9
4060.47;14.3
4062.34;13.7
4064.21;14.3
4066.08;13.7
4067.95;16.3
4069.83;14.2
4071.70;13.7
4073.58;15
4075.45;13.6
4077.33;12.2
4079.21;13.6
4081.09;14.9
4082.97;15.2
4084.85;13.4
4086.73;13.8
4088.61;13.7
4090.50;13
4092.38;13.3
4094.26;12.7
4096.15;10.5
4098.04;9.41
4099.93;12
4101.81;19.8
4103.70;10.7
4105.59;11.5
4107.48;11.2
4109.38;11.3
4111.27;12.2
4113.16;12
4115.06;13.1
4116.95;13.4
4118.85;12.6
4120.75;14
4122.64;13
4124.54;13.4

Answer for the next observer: 1.2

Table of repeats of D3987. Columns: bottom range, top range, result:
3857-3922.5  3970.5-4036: 1.14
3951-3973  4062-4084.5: 1.28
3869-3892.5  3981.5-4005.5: 1.23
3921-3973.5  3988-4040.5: 1.28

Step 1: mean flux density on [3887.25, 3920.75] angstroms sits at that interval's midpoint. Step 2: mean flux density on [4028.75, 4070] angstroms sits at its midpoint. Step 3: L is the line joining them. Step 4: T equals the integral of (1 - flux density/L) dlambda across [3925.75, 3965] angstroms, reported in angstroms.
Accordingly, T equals 3.8 angstroms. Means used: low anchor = 13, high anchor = 14.5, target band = 12.2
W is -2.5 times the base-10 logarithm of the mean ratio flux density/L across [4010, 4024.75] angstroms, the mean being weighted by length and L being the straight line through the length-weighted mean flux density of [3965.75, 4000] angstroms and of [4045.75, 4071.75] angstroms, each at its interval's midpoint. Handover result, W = -0.128 mag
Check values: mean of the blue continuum 12.9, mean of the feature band 15.4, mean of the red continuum 14.5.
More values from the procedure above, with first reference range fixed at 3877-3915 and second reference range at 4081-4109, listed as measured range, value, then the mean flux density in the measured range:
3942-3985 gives 0.034 mag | 12.2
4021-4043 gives -0.127 mag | 14.4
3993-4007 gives -0.165 mag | 14.8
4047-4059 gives -0.144 mag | 14.6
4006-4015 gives -0.185 mag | 15.1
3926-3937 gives 0.192 mag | 10.5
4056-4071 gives -0.147 mag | 14.7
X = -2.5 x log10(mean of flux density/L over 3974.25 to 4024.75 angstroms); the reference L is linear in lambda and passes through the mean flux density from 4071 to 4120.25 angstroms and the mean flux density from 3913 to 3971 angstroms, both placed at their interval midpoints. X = -0.16 mag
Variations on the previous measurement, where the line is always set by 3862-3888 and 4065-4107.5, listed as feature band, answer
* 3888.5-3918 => 0.04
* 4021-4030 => -0.06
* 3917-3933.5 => 0.07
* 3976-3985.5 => 0.03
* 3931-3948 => 0.16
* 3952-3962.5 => 0.03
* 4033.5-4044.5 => -0.09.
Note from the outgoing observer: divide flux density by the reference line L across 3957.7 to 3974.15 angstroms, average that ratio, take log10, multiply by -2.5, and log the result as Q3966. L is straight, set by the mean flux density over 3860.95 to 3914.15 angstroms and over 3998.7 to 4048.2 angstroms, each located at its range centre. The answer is 0.29 mag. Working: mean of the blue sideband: 13.1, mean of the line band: 10.7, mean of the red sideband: 14.7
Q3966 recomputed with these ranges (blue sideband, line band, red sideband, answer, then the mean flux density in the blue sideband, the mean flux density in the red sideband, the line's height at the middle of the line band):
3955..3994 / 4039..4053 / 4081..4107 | -0.138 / 12.4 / 13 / 12.8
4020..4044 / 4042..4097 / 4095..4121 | -0.048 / 14.4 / 12.4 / 13.4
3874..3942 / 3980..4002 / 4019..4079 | -0.070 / 12.5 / 14.4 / 13.6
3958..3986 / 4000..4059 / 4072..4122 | -0.202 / 11.6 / 13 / 12.2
